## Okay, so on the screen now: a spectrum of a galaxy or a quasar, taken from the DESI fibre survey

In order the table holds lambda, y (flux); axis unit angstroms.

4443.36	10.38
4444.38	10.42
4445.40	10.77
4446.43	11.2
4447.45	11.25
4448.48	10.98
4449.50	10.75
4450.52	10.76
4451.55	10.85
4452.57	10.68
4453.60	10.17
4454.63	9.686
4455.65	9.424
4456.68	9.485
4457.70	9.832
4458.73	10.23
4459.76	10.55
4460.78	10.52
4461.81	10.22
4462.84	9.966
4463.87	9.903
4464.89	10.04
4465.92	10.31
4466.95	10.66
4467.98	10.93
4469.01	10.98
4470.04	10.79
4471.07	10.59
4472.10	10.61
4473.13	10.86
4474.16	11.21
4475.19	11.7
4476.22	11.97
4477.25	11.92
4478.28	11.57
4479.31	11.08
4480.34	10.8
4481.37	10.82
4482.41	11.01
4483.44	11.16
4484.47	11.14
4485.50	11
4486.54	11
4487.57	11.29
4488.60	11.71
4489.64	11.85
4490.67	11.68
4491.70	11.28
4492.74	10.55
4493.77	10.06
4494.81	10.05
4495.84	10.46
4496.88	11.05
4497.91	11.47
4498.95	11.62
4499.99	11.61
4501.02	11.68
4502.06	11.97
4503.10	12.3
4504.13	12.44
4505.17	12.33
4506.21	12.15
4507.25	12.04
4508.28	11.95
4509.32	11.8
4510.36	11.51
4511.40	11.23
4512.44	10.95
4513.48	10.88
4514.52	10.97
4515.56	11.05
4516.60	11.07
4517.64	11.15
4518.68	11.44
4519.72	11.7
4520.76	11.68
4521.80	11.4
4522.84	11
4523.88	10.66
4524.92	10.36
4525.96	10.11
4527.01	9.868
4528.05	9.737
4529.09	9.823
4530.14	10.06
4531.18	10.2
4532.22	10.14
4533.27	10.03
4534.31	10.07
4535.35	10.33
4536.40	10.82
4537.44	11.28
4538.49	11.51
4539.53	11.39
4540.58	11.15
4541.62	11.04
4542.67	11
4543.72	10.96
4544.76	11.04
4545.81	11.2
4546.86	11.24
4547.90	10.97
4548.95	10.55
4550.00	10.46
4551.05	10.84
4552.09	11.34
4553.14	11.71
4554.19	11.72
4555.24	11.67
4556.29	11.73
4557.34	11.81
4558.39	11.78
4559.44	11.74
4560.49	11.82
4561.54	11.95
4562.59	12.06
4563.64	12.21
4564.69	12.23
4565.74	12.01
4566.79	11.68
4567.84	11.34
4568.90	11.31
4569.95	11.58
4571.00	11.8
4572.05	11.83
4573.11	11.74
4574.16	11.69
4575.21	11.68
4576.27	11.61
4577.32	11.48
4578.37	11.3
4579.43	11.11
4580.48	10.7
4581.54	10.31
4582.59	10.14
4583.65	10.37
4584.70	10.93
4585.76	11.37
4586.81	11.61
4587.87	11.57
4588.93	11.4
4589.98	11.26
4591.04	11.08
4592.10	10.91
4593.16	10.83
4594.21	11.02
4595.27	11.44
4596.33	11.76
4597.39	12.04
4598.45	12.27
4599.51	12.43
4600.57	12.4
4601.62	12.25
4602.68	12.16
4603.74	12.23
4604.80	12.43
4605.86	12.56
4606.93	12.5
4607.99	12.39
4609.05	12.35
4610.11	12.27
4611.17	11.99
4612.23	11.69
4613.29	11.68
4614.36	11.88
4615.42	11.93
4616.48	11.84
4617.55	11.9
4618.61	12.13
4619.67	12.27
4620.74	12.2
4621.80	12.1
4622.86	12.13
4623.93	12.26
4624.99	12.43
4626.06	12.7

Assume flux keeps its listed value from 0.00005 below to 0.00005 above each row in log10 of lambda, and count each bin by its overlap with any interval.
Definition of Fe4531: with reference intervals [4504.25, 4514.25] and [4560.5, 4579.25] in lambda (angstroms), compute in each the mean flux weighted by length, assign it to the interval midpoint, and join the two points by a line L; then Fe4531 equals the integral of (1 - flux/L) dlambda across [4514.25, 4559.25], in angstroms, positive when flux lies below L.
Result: 2.9 angstroms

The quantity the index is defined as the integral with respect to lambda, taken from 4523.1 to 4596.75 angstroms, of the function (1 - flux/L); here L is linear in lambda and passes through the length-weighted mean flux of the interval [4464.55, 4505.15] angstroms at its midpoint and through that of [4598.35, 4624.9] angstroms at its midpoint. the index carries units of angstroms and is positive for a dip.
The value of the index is 4.0 angstroms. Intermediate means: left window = 11.2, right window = 12.2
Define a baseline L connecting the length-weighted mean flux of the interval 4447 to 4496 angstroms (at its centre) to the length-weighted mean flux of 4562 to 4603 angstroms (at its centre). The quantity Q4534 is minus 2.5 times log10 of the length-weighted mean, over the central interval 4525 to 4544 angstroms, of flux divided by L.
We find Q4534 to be 0.07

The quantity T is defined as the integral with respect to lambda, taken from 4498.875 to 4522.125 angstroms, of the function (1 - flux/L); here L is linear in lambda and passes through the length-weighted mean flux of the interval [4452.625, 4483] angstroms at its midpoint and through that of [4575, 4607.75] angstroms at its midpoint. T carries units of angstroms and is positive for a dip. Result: -1.44 angstroms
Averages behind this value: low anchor 10.6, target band 11.6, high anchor 11.5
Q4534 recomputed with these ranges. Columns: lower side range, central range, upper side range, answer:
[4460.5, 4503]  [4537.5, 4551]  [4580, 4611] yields 0.03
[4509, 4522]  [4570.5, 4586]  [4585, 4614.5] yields 0.05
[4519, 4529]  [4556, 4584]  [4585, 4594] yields -0.04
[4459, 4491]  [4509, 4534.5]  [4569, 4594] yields 0.03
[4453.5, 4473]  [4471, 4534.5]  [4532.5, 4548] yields -0.05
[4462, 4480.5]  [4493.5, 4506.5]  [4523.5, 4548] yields -0.07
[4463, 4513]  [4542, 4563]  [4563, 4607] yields 0.01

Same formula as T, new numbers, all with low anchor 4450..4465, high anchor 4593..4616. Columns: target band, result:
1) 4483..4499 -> -0.7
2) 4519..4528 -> 0.2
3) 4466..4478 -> -0.9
